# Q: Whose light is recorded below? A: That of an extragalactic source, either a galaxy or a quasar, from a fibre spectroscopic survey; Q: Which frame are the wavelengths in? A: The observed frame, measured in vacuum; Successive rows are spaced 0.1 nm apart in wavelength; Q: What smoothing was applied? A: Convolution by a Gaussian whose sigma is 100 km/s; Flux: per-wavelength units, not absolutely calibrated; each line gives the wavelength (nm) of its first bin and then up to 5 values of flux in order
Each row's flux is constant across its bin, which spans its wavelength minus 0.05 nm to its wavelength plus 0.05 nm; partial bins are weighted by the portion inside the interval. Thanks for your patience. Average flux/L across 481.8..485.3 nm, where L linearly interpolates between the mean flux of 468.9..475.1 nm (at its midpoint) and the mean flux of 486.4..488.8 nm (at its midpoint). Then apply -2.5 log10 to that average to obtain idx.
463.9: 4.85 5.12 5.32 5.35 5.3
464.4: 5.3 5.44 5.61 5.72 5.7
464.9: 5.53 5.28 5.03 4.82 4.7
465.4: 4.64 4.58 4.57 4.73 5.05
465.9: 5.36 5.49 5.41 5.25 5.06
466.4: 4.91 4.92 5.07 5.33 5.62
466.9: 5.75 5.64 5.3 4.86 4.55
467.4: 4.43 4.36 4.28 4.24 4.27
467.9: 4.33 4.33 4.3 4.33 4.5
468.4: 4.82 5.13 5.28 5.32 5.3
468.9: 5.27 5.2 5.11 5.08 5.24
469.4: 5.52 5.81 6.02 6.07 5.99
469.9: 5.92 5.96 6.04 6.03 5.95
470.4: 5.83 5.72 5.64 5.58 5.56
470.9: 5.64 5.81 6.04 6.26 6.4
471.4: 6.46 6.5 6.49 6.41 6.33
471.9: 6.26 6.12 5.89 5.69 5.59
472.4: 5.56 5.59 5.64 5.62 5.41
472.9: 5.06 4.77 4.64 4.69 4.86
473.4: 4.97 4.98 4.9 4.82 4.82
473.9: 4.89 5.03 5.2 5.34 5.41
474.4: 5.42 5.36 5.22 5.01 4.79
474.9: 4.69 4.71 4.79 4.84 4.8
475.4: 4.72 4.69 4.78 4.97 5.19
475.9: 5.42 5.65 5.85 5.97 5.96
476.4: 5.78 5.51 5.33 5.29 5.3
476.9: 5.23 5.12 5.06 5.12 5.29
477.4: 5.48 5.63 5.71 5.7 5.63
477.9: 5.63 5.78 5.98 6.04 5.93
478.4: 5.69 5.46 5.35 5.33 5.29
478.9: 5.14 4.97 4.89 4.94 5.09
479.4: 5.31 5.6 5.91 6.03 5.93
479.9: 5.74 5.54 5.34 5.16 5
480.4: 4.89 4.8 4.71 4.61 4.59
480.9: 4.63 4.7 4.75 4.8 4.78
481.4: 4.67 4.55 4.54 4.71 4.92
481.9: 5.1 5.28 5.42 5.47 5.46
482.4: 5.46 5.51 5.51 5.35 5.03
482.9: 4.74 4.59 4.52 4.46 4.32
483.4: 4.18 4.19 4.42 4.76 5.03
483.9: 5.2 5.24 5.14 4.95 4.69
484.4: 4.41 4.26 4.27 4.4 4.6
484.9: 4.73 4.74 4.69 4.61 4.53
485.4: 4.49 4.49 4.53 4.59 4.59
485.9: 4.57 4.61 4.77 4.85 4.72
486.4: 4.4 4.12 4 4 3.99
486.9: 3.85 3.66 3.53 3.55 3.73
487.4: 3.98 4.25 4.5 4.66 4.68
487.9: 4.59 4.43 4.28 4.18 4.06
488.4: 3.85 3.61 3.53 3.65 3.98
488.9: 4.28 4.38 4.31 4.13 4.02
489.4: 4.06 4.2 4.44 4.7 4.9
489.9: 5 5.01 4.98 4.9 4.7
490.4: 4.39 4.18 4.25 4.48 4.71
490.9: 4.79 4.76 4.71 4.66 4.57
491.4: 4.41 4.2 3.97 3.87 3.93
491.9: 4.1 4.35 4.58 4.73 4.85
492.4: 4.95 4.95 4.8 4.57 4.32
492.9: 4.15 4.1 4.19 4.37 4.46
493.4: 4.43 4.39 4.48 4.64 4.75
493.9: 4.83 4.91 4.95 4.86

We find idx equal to -0.10 mag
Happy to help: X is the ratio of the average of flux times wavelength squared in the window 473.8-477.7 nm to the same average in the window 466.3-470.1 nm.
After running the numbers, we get 1.06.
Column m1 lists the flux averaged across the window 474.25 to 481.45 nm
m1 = 5.26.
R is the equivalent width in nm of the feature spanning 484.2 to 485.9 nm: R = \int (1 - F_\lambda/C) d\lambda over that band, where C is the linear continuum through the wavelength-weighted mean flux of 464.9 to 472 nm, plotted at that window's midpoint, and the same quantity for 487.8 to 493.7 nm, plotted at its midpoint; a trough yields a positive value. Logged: 0.03 nm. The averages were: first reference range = 5.34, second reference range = 4.4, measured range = 4.55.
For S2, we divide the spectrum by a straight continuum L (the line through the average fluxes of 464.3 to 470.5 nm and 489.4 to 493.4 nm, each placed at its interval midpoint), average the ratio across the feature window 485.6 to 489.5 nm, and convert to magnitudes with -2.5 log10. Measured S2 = 0.11 mag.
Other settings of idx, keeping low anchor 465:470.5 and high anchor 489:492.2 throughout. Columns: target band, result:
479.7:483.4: -0.059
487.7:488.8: 0.107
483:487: 0.024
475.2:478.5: -0.120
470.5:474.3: -0.114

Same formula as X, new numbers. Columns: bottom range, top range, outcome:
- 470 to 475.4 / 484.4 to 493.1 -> 0.86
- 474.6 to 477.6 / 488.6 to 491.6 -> 0.90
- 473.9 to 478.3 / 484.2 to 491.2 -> 0.86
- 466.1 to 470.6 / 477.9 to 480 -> 1.11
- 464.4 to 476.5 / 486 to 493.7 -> 0.89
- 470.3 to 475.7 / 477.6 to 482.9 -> 1.00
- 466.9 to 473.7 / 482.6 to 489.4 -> 0.87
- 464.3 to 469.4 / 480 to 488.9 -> 0.98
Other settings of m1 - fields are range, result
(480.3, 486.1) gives 4.77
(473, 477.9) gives 5.18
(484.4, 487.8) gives 4.35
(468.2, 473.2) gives 5.65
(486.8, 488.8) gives 4.03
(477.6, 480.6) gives 5.44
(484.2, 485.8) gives 4.55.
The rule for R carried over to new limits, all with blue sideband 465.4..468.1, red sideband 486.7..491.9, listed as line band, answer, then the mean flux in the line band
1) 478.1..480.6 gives -0.46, 5.39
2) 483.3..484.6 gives -0.07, 4.67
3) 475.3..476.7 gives -0.21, 5.35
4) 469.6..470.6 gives -0.24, 5.93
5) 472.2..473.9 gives -0.15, 5.13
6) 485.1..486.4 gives -0.07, 4.61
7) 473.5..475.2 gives -0.12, 5.02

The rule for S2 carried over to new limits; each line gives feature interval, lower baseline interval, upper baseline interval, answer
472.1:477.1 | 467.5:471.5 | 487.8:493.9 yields -0.01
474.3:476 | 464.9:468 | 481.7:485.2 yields -0.02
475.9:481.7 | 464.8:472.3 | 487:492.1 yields -0.10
